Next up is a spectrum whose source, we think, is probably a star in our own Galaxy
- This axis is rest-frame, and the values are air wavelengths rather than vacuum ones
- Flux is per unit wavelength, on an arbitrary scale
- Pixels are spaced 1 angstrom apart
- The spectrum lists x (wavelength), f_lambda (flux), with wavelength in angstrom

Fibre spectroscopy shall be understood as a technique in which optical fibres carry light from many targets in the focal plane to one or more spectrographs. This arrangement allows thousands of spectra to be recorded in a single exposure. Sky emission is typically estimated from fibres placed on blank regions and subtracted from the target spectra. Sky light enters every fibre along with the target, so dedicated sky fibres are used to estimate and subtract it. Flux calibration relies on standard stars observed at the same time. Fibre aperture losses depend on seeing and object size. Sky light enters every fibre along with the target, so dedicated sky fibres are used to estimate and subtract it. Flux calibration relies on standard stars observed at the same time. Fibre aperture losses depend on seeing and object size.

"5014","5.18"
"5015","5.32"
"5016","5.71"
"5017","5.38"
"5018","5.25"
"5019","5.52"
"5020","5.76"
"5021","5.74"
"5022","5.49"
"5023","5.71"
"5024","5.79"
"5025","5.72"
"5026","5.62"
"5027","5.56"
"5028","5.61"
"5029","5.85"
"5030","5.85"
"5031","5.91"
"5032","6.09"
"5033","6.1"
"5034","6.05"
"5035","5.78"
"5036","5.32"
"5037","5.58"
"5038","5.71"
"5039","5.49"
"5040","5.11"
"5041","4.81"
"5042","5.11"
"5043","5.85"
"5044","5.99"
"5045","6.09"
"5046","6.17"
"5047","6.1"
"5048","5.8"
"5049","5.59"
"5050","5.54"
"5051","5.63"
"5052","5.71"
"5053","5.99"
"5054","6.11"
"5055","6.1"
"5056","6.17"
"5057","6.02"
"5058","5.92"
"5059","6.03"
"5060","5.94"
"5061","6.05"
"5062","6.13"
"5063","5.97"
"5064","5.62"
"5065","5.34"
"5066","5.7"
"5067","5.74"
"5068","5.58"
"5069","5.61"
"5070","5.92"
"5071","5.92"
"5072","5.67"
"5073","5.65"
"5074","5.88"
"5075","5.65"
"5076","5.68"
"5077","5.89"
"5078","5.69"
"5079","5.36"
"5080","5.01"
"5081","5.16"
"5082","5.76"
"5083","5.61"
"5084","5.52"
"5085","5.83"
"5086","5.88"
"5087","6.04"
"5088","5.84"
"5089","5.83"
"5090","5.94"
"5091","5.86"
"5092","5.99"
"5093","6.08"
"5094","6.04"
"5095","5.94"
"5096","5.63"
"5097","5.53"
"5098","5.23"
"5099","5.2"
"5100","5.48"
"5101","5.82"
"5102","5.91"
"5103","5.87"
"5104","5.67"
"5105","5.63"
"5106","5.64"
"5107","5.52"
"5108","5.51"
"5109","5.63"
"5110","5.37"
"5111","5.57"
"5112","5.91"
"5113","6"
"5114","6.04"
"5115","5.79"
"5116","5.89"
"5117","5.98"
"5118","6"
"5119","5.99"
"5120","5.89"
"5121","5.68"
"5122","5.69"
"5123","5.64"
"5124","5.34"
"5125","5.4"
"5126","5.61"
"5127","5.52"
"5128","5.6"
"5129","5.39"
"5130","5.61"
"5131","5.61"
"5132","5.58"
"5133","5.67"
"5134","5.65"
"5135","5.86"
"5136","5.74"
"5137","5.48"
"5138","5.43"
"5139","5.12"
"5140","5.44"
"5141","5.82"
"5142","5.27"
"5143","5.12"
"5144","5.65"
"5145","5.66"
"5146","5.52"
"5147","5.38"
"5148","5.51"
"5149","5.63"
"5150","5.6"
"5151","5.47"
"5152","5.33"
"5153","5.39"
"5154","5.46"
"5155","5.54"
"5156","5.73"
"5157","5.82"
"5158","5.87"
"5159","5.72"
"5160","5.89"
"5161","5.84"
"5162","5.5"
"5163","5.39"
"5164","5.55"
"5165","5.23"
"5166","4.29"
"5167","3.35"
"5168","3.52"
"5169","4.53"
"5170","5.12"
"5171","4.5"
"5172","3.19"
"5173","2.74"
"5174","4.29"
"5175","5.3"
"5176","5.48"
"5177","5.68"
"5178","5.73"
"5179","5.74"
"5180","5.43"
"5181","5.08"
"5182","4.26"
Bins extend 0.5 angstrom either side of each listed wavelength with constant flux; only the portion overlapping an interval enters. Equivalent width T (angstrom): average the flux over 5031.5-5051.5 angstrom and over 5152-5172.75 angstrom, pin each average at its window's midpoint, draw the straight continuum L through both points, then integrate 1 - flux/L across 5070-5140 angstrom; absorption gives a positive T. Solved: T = -4.3 angstrom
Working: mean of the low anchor 5.7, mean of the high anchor 5.05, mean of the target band 5.68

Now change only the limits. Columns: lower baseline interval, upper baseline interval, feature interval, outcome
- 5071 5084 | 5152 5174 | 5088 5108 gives -1.0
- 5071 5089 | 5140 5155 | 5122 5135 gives -0.1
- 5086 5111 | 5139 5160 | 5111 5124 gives -0.4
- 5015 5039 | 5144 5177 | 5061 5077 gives -0.7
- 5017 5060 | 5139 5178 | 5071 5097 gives -1.0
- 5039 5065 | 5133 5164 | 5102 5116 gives -0.1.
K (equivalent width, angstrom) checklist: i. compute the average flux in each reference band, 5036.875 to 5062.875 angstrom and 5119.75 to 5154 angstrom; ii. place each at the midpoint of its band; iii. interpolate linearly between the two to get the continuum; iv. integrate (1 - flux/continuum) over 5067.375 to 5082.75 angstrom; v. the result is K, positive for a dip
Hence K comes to 0.3 angstrom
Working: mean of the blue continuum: 5.8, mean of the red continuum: 5.53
